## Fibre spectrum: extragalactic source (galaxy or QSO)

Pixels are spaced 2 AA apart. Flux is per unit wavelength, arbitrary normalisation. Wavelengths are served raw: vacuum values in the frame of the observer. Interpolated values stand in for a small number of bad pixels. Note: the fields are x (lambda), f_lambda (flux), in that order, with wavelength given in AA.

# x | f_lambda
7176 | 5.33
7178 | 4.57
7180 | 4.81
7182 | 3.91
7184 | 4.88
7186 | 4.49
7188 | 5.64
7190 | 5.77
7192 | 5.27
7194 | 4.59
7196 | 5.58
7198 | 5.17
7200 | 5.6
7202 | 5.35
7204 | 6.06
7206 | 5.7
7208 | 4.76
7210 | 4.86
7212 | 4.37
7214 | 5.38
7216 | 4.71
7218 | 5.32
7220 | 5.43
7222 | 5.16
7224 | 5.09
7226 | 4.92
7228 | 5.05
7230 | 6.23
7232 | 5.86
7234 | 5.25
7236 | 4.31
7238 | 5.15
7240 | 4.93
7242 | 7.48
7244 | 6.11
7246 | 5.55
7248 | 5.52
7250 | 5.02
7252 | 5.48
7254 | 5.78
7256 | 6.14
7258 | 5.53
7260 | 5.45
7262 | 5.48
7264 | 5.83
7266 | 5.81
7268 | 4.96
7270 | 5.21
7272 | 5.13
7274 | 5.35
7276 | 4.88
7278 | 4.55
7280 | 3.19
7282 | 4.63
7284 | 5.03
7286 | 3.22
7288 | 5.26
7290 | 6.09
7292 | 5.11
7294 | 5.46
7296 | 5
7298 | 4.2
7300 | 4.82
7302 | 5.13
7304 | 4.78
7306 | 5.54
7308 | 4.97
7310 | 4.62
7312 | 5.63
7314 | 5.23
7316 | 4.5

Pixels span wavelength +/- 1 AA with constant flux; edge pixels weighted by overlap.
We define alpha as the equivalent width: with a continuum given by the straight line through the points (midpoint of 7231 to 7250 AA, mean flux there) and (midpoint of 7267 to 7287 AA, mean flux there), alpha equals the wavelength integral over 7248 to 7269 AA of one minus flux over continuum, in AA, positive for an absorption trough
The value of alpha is -1.92 AA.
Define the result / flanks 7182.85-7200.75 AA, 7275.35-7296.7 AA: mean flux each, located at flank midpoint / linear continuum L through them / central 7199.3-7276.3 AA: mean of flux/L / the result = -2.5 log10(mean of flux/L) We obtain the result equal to -0.09 mag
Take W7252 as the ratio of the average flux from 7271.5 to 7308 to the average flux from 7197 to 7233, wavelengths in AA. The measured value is 0.9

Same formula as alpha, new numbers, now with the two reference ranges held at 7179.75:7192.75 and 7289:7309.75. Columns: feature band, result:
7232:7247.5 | -1.64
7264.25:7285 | 0.64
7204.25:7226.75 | -0.43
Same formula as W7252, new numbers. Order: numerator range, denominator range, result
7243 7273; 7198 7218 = 1.06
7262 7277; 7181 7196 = 1.07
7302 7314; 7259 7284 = 1.02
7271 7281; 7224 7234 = 0.85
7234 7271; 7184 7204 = 1.05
